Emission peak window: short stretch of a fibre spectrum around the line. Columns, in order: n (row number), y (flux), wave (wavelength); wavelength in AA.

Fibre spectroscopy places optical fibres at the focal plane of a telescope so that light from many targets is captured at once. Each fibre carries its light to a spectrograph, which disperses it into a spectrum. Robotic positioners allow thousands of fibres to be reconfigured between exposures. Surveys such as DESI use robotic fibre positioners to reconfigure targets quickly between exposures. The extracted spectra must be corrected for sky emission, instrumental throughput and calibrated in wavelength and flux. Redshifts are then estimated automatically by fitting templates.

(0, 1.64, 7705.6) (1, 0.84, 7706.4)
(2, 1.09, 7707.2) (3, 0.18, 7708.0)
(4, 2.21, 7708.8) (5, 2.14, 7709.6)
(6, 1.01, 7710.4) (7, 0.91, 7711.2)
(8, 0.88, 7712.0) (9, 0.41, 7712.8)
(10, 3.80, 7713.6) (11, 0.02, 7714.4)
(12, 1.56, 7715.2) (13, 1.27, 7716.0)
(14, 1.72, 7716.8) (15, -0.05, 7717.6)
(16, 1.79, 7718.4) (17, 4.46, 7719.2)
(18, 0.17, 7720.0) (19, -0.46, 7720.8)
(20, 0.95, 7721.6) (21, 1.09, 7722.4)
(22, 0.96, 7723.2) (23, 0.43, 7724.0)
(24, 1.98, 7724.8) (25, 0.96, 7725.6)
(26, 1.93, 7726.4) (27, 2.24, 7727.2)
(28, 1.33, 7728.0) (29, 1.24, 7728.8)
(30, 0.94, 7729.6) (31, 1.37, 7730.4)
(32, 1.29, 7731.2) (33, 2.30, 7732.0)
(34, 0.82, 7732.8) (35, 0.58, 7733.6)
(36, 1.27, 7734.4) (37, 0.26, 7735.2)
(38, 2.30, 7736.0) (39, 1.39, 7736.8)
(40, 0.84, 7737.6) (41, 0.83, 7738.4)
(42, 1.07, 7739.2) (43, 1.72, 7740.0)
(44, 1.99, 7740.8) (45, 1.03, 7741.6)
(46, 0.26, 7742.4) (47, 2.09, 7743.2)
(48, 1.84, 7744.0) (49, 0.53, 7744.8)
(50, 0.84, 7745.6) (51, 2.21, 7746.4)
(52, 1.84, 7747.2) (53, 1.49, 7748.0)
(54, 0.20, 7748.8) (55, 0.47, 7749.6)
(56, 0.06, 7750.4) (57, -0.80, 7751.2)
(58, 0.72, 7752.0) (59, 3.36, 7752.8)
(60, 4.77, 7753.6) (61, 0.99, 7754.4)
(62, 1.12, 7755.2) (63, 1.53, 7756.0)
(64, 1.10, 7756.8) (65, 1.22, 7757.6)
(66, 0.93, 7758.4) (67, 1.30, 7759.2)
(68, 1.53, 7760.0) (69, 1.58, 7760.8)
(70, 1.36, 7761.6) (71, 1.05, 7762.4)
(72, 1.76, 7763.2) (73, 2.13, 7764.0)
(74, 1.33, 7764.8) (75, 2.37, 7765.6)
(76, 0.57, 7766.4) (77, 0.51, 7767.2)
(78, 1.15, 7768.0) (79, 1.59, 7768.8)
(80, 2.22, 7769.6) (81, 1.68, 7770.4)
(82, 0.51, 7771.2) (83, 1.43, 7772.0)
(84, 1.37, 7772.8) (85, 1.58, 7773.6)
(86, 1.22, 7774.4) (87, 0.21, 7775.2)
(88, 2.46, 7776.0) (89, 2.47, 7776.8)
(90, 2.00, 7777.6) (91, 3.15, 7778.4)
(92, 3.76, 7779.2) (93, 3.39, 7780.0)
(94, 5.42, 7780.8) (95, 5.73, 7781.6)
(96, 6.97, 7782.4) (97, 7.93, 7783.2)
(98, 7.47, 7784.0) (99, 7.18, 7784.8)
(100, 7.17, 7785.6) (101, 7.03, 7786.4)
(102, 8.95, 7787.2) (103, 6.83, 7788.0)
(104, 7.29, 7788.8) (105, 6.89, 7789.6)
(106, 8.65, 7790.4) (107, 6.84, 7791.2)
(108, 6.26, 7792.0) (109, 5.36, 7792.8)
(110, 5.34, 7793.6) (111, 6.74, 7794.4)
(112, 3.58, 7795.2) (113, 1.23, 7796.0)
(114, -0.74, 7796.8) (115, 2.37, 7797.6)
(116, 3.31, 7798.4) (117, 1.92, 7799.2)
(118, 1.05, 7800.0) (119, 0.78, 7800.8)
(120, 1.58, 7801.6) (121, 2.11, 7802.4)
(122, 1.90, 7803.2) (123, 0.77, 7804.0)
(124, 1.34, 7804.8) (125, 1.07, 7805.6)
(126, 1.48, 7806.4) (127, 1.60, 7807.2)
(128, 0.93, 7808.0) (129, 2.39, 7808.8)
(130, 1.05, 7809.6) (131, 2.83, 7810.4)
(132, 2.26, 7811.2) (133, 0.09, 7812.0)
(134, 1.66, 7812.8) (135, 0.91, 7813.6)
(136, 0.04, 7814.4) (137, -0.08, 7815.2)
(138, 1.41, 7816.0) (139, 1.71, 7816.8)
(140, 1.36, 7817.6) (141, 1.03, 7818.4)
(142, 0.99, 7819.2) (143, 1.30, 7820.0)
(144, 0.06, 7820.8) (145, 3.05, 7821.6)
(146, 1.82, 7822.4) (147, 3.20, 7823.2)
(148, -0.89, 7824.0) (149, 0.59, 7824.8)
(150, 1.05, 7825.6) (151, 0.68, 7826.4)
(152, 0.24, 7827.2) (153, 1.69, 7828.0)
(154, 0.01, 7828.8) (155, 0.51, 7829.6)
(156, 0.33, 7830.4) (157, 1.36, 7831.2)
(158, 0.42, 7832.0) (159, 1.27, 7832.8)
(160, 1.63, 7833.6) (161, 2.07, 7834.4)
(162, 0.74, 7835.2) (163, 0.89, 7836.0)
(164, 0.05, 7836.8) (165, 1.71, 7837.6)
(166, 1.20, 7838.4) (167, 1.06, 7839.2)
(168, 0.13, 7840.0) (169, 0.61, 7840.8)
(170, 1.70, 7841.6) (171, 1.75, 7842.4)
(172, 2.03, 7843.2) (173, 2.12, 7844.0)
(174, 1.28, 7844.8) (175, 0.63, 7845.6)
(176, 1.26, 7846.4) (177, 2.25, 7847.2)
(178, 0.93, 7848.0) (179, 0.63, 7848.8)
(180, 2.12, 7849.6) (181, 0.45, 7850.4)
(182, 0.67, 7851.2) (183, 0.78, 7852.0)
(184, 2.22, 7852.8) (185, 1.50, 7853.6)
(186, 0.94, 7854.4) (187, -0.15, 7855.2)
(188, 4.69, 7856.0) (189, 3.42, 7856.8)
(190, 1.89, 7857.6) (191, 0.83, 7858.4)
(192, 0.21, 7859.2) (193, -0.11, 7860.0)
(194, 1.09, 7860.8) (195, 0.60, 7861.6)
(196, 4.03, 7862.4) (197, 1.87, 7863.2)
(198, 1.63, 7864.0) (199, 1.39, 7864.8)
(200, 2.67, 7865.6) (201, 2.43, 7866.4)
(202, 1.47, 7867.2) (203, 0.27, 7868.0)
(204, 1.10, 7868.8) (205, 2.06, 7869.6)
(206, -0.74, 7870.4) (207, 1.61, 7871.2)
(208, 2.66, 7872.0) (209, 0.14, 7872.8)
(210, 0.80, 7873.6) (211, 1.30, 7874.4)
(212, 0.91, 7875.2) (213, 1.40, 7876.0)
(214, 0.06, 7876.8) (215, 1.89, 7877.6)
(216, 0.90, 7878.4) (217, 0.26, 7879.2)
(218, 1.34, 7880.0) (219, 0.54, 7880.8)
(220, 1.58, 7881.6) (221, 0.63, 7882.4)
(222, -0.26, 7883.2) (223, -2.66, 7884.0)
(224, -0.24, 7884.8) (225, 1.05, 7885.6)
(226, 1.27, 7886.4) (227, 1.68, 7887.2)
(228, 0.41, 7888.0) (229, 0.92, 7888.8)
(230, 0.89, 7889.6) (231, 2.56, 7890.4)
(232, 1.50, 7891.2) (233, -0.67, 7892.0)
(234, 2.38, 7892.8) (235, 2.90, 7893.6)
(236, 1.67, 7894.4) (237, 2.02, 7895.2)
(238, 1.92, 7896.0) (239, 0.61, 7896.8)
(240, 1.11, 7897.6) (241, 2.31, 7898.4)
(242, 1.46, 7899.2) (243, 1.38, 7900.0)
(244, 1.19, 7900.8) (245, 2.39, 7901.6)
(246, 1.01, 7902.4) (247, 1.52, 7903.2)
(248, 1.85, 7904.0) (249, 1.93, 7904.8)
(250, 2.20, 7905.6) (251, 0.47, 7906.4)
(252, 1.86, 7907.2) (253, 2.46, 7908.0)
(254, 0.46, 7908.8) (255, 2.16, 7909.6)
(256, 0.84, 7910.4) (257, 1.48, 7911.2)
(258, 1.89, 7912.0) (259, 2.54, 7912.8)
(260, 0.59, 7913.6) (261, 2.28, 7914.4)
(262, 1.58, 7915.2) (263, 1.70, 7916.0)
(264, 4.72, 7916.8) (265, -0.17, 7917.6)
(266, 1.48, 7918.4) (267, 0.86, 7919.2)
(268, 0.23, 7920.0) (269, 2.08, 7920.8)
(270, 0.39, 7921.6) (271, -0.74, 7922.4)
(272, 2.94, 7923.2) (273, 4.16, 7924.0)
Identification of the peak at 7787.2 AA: [O II] 3727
